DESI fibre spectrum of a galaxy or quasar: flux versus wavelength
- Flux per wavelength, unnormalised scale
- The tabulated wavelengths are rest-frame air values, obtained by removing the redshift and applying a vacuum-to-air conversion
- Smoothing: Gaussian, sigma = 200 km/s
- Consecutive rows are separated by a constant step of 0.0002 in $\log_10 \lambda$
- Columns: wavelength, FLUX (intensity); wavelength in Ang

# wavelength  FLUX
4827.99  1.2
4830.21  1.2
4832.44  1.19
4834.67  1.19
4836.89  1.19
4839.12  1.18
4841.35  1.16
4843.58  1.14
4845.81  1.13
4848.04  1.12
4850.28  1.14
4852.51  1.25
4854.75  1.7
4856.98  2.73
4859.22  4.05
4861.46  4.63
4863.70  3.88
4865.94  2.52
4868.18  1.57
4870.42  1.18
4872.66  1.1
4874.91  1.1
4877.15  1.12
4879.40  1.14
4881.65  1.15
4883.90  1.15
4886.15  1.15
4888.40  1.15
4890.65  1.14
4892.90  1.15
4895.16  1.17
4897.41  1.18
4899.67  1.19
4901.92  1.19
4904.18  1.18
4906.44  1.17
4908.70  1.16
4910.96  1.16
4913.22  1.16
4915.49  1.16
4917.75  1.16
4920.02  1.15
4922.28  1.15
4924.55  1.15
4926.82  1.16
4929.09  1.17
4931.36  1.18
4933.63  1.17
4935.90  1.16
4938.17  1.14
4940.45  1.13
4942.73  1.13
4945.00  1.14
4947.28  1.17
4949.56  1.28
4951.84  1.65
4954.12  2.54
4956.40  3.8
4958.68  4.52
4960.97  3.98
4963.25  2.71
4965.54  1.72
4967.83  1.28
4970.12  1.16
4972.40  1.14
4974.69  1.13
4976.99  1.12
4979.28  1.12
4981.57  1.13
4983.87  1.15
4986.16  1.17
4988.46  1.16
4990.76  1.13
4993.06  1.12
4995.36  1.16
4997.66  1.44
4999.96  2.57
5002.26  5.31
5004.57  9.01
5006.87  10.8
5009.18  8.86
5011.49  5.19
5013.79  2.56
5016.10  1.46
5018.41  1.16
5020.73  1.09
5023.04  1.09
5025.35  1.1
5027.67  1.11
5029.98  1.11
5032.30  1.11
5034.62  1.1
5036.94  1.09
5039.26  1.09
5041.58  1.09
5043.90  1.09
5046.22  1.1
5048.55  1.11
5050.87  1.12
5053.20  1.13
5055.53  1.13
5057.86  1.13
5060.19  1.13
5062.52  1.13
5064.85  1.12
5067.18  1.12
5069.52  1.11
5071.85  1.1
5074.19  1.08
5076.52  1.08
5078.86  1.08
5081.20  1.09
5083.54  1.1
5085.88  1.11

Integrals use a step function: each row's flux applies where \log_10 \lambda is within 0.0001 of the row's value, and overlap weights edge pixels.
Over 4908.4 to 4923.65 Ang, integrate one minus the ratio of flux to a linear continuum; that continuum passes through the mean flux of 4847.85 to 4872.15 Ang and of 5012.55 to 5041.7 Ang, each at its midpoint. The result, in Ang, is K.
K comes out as 6.4 Ang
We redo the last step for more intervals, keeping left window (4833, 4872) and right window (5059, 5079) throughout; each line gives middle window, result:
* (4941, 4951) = 2.37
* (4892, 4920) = 8.86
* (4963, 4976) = 0.37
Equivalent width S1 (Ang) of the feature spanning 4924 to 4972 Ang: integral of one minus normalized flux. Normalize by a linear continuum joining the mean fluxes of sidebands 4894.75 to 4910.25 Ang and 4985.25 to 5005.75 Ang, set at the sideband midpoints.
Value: 4.6 Ang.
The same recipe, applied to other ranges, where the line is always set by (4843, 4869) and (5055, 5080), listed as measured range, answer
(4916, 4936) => 7.7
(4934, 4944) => 3.7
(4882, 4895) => 5.9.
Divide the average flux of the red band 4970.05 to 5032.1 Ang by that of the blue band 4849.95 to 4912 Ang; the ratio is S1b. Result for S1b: 1.54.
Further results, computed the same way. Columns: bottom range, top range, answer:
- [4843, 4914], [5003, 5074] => 1.37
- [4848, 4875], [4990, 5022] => 1.70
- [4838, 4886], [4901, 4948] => 0.66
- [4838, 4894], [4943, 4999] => 1.02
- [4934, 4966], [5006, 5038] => 1.31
